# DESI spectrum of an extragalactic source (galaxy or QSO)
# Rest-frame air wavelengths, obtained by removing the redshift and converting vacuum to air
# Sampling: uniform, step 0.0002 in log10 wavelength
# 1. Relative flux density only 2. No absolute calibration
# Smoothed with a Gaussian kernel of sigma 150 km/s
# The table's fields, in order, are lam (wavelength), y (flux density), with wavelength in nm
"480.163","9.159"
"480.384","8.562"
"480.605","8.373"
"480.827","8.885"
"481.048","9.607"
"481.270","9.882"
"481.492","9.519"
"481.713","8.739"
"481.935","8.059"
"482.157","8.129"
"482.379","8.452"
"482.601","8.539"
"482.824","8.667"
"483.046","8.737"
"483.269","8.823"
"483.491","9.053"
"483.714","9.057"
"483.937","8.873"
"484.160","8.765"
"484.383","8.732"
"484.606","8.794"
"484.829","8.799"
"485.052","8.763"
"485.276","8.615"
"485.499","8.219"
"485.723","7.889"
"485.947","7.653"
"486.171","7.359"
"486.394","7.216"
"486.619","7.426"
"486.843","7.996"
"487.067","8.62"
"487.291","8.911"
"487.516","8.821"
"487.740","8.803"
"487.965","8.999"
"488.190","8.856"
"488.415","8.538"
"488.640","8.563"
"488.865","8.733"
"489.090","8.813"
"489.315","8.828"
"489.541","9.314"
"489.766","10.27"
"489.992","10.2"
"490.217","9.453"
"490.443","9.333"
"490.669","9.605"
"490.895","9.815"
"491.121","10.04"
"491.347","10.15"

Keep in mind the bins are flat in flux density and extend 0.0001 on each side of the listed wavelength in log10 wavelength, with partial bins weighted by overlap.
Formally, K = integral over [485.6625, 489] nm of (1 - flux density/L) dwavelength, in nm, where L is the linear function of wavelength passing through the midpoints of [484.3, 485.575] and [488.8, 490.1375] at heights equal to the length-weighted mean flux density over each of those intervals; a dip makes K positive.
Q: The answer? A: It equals 0.28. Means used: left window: 8.67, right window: 9.39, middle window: 8.3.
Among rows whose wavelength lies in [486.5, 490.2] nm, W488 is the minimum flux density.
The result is 7.426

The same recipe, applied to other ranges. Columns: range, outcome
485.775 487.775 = 7.216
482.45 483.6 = 8.539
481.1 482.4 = 8.059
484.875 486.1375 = 7.653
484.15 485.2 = 8.732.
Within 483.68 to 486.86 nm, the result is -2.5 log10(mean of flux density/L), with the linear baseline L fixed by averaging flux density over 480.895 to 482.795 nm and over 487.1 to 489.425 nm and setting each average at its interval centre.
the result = 0.07 mag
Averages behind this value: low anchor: 8.86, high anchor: 8.78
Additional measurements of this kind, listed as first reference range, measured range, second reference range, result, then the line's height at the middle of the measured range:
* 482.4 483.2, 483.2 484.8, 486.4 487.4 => -0.05 mag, 8.48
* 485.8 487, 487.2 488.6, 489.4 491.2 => -0.05 mag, 8.41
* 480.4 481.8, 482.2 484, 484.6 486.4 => -0.01 mag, 8.69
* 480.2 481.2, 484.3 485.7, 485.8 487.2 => -0.07 mag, 8.04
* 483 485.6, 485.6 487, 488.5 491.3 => 0.18 mag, 9.01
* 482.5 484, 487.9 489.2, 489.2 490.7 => 0.08 mag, 9.41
